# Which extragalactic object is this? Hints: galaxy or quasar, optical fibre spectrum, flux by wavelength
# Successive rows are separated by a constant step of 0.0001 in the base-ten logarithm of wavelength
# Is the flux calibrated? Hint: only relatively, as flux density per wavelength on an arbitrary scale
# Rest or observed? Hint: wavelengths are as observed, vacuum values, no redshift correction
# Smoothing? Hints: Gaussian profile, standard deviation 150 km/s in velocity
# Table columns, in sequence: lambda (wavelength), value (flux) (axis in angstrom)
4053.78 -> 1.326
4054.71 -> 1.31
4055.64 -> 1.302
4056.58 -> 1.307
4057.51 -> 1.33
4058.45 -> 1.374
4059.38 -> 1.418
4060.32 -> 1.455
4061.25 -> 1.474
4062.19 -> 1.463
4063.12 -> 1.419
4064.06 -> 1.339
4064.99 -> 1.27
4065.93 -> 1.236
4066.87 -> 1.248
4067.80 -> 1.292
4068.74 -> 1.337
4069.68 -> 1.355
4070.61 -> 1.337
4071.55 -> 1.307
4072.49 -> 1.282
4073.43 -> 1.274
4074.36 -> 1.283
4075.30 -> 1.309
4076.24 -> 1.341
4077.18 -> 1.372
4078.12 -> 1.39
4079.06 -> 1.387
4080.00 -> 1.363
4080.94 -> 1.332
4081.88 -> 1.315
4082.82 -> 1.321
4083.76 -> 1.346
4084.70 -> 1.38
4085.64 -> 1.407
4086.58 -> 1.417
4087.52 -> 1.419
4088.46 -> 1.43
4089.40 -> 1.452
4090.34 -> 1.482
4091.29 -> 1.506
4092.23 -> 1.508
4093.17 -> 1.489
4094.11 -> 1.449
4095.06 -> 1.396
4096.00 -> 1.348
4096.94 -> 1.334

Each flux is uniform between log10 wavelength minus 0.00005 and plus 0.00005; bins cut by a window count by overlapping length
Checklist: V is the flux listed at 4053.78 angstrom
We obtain 1.326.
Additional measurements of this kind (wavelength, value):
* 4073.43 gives 1.274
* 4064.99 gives 1.27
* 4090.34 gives 1.482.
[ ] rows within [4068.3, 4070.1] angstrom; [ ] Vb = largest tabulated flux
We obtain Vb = 1.355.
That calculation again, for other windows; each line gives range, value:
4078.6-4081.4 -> 1.387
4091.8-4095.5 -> 1.508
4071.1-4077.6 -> 1.372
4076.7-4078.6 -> 1.39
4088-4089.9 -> 1.452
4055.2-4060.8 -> 1.455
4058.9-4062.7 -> 1.474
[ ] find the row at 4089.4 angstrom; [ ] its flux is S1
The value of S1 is 1.452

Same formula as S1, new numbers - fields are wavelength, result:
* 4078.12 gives 1.39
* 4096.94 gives 1.334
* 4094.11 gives 1.449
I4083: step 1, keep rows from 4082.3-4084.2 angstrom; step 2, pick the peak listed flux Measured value 1.346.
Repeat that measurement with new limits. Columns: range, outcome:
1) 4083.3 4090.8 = 1.482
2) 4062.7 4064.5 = 1.419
